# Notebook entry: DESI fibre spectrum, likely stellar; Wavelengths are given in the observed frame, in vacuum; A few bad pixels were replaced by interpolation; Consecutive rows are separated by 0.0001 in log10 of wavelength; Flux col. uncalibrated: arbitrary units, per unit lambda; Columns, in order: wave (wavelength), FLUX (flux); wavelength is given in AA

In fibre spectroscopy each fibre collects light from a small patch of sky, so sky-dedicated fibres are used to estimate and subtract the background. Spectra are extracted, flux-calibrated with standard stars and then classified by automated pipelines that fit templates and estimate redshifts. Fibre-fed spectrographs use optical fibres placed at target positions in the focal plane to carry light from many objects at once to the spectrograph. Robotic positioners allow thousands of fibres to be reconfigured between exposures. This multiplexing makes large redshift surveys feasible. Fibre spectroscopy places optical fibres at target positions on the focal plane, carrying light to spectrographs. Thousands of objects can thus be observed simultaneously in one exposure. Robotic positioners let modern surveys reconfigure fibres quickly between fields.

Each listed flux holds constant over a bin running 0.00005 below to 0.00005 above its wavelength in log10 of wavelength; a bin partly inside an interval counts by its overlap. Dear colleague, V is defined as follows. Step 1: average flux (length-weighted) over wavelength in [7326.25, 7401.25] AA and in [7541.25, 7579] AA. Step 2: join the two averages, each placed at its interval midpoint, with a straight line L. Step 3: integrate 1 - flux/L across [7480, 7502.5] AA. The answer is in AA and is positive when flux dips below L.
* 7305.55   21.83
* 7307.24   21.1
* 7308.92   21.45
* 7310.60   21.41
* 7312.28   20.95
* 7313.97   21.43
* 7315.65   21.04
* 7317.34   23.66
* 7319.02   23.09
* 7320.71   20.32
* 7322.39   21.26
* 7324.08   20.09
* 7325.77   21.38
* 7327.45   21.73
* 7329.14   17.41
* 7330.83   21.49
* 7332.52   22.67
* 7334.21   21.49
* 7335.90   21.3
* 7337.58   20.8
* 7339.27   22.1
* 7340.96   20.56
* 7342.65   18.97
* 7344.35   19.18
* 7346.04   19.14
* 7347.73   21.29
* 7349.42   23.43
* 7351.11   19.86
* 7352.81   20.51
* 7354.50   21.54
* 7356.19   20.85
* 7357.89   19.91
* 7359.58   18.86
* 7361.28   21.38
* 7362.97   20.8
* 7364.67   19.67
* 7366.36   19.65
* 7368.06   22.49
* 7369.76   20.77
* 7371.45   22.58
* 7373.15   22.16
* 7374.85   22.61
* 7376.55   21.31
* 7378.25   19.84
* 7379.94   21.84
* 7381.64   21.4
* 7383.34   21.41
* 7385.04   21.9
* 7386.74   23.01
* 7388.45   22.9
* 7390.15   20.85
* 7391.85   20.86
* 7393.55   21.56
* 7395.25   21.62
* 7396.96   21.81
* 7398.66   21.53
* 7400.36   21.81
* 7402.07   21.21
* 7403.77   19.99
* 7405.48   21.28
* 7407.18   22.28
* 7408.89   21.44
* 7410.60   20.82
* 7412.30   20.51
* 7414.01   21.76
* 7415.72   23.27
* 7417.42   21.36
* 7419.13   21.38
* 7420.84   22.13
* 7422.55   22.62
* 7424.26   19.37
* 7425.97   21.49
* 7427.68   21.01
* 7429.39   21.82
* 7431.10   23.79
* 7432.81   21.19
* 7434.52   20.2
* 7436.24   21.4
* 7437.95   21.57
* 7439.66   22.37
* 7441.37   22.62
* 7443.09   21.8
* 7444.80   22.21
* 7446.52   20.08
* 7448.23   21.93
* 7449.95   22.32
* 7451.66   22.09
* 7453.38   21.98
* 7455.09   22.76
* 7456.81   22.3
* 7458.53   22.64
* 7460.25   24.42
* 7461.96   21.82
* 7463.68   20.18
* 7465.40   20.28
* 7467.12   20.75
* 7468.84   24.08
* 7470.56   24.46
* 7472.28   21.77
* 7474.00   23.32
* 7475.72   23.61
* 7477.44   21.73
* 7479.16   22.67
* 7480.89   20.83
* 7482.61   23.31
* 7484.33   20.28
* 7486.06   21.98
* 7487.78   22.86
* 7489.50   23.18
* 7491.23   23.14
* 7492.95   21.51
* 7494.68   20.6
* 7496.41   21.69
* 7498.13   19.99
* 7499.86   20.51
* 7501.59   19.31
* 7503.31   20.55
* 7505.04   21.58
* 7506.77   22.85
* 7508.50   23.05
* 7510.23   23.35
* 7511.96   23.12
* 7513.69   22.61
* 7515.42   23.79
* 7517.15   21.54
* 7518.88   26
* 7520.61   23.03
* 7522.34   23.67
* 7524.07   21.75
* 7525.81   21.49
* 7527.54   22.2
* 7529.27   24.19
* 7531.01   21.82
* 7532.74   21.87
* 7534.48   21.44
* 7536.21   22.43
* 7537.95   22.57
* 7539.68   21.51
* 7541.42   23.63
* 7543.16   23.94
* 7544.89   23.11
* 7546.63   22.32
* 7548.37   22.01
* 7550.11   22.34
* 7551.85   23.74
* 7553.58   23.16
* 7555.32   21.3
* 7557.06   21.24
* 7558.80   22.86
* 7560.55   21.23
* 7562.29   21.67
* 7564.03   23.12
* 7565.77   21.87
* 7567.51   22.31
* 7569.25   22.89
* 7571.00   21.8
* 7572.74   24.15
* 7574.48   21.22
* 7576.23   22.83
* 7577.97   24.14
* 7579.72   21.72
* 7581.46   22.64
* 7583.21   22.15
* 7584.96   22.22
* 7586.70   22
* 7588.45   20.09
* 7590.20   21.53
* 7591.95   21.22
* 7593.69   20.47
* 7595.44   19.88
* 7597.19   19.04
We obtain 0.6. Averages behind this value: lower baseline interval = 21.1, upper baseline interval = 22.6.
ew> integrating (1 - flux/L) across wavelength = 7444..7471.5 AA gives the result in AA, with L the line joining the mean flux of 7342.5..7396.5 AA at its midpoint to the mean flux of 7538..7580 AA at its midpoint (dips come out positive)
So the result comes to -0.5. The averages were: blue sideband 21.1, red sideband 22.5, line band 22.1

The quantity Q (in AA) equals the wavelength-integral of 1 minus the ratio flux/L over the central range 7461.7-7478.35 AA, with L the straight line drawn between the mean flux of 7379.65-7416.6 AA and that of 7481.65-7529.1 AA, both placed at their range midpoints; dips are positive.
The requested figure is -0.2 AA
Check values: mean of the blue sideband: 21.6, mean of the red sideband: 22.2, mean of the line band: 22.2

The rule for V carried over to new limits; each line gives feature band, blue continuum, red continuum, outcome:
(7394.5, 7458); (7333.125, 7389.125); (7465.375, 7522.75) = 0.0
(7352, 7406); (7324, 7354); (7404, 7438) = -0.3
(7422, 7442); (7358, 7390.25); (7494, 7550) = 0.1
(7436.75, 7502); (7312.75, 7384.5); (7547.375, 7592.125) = -0.9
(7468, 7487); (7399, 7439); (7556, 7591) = -0.7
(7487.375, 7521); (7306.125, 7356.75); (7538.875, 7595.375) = -0.4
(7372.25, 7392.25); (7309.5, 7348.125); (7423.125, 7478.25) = -0.3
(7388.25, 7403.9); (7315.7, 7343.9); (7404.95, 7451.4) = 0.0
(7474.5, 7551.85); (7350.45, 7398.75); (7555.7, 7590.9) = -1.5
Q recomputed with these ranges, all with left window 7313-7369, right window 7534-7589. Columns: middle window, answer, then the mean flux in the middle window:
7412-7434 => -0.2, 21.7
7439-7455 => -0.3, 22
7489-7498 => 0.0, 21.8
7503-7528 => -0.8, 22.8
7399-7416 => 0.0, 21.4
